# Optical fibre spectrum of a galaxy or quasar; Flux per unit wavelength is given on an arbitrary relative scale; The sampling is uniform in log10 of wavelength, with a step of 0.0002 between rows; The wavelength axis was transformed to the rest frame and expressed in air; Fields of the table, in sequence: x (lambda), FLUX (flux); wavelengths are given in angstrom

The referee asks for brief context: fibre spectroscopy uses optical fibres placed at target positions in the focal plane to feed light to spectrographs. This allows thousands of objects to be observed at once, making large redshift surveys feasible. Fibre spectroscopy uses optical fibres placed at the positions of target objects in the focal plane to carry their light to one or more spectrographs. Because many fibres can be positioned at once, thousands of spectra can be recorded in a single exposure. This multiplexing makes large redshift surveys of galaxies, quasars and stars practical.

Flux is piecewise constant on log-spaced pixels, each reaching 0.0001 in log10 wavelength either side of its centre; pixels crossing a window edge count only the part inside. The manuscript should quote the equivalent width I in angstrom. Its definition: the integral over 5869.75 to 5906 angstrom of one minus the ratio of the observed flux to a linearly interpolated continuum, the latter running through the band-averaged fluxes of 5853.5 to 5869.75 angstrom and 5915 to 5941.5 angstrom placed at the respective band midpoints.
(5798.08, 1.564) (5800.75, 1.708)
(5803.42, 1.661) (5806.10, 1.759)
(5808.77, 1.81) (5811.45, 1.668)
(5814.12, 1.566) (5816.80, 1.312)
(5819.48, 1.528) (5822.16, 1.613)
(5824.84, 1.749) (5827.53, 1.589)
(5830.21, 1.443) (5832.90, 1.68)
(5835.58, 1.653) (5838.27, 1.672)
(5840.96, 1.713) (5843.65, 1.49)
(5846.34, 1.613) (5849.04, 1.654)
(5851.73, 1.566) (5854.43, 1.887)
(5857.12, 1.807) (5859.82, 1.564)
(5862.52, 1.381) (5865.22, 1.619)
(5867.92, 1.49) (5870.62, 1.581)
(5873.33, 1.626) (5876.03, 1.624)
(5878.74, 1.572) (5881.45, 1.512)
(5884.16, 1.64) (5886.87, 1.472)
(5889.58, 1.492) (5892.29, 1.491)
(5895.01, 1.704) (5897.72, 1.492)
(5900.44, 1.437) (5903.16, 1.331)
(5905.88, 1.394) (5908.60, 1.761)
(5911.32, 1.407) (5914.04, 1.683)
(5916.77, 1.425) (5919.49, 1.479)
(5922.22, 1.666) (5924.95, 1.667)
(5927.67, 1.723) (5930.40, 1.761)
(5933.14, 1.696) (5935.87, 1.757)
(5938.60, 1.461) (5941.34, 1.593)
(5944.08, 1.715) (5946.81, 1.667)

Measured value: 2.0 angstrom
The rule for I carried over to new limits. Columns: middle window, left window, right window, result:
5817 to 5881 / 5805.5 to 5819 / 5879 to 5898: -1.1 angstrom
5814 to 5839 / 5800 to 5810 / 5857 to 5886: 1.5 angstrom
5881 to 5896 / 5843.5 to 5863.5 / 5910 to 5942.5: 0.7 angstrom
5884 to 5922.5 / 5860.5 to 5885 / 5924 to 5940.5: 2.4 angstrom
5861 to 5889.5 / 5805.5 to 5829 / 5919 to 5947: 1.5 angstrom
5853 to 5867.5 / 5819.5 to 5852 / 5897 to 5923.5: -0.5 angstrom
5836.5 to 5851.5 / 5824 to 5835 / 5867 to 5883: -0.2 angstrom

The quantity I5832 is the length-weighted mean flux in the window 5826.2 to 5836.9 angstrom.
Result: 1.59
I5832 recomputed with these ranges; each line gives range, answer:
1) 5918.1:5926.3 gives 1.6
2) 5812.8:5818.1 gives 1.44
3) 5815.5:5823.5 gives 1.49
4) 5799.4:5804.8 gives 1.68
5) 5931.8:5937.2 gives 1.73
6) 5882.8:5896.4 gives 1.56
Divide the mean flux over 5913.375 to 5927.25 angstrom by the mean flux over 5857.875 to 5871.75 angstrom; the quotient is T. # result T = 1.03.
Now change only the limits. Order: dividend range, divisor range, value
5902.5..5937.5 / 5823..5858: 0.97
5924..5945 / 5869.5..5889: 1.06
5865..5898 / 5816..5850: 0.98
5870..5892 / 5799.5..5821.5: 0.96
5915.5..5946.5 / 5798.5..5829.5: 1.00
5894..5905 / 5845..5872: 0.92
